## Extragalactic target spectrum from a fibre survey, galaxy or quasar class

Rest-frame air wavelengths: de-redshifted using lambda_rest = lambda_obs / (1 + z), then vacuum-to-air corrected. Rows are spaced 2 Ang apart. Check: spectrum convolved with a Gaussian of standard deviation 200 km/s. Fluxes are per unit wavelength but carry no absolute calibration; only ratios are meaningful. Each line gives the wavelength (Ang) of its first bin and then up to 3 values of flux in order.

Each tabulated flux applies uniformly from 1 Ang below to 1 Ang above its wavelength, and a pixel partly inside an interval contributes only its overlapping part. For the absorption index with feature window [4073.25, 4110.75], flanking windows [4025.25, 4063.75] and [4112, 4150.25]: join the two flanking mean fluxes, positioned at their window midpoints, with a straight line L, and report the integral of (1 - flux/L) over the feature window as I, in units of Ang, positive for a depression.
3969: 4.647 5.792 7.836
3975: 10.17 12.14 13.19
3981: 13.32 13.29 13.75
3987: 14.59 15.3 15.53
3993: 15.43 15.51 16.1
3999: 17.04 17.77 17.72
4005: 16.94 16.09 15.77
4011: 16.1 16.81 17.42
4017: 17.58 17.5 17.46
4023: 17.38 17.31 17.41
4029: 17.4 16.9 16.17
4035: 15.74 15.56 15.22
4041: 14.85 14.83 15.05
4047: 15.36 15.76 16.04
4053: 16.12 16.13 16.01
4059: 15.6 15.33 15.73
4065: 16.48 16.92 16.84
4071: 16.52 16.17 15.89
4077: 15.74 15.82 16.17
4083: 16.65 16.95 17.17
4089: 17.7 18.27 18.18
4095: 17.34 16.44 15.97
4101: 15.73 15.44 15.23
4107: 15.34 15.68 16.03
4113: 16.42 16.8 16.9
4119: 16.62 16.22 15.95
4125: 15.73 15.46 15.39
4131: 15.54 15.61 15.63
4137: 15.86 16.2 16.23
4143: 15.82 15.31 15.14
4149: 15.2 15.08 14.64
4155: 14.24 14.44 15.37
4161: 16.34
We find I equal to -1.25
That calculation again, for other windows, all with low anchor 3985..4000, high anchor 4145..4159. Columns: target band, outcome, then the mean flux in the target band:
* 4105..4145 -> -2.55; 15.9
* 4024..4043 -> -1.06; 16.2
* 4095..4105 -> -0.59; 16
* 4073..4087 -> -1.02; 16.3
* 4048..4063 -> -0.58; 15.8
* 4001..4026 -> -2.60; 17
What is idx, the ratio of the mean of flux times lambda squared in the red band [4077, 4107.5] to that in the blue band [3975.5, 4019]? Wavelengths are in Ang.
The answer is 1.1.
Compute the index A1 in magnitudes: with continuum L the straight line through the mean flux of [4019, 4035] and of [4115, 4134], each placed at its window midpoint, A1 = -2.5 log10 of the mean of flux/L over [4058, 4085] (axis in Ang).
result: 0.03 mag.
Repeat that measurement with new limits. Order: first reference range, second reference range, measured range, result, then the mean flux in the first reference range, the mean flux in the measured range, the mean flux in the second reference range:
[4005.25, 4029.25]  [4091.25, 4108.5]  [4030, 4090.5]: 0.04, 17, 16.1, 16.3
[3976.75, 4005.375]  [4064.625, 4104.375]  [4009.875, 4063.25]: -0.03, 15.2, 16.3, 16.6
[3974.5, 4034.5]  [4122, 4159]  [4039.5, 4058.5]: 0.01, 15.9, 15.6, 15.4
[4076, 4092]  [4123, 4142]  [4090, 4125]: 0.00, 16.8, 16.4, 15.8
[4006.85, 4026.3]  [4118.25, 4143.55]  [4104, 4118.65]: 0.00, 17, 16.1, 15.9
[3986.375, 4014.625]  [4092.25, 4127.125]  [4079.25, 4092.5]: -0.06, 16.2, 17.1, 16.2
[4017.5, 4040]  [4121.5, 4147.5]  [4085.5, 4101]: -0.07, 16.8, 17.2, 15.7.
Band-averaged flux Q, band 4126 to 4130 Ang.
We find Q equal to 15.4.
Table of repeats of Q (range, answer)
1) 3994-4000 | 16.2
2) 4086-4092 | 17.7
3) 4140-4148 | 15.6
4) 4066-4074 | 16.6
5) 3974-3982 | 12.2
